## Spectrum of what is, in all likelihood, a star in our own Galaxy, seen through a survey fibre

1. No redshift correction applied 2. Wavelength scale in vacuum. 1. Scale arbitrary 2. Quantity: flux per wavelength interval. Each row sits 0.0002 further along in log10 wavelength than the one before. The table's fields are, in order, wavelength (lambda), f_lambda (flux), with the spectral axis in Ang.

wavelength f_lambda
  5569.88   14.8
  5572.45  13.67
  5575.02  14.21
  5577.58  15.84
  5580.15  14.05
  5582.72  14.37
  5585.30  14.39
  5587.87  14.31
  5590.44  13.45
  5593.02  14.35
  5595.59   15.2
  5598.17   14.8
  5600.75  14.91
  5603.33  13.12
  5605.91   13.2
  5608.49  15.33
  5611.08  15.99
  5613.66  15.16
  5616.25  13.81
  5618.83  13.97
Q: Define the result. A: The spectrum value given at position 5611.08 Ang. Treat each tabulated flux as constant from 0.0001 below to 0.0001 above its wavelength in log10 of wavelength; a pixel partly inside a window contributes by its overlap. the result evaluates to 15.99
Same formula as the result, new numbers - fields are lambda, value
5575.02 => 14.21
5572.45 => 13.67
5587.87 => 14.31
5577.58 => 15.84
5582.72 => 14.37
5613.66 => 15.16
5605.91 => 13.2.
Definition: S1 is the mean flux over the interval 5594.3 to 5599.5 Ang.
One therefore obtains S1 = 15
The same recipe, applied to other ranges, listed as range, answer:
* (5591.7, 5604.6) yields 14.5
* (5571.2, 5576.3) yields 13.9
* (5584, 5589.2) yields 14.3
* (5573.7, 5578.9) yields 15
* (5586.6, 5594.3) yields 14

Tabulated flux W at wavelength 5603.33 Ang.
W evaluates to 13.12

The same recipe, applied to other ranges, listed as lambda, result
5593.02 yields 14.35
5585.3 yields 14.39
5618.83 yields 13.97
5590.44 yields 13.45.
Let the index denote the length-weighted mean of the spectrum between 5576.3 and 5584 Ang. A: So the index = 14.8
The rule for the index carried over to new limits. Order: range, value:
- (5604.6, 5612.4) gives 14.8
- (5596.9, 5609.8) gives 14.3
